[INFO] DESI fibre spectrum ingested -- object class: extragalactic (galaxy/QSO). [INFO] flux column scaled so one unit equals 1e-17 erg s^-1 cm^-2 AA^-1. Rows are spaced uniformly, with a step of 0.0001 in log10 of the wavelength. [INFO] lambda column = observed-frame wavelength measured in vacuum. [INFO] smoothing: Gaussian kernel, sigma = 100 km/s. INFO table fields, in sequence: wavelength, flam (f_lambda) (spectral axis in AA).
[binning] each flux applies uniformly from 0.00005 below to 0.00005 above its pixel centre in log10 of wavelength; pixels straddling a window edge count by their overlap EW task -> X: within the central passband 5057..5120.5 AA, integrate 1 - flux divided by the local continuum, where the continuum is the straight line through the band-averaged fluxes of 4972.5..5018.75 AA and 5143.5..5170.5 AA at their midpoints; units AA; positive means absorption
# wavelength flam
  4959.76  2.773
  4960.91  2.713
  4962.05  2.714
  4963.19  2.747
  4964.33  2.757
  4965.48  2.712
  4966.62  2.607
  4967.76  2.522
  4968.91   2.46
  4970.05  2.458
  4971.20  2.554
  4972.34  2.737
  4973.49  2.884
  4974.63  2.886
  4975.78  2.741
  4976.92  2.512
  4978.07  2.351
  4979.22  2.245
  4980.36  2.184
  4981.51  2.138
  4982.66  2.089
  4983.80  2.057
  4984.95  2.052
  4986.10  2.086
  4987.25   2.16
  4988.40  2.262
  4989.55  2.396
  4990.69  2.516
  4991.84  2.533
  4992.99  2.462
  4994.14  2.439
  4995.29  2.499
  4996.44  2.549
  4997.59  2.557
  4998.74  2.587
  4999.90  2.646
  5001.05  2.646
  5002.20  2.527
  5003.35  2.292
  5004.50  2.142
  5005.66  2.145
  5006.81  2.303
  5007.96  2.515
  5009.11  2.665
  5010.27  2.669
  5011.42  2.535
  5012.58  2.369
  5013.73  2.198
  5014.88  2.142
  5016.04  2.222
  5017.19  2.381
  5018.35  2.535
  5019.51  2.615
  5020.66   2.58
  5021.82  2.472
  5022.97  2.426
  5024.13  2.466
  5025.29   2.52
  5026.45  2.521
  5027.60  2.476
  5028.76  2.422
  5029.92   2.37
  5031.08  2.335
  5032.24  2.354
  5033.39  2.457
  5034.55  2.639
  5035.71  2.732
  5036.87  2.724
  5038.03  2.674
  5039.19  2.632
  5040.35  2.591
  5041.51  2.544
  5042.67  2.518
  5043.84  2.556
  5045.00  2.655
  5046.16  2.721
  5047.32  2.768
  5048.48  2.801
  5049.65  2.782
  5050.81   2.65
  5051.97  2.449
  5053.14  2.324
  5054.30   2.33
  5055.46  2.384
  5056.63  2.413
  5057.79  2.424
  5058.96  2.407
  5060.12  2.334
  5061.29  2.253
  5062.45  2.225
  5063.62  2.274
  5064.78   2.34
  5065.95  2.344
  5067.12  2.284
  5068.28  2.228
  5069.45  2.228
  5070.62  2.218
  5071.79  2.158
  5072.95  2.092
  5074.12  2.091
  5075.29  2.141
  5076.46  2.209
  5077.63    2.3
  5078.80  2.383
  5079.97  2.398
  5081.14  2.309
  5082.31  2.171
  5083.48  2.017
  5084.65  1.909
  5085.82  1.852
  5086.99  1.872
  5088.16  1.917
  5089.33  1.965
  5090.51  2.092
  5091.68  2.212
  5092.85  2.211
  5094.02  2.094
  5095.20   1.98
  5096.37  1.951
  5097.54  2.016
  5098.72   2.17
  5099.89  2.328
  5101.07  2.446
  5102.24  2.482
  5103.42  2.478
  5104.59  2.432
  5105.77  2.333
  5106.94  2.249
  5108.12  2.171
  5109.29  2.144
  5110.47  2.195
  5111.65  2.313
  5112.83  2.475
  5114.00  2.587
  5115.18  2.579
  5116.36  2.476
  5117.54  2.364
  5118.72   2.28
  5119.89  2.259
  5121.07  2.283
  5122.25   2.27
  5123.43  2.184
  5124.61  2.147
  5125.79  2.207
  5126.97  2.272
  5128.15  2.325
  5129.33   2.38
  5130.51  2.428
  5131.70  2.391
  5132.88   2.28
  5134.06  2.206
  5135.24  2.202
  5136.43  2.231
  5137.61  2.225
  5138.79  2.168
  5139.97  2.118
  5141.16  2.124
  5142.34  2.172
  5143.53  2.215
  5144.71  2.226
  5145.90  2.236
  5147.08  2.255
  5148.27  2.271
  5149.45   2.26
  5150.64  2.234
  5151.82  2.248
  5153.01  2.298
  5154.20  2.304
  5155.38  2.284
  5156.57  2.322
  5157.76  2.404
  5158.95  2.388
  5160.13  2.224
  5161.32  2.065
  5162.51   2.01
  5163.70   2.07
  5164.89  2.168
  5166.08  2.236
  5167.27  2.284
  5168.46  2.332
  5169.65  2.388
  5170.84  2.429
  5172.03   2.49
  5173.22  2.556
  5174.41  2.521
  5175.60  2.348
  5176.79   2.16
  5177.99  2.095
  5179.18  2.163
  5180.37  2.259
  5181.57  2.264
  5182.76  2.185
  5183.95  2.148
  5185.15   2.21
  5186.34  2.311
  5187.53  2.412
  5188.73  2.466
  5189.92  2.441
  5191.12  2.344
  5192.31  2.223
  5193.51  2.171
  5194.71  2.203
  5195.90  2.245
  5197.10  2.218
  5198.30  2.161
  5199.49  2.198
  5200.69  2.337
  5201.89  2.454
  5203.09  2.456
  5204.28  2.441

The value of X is 2.2 AA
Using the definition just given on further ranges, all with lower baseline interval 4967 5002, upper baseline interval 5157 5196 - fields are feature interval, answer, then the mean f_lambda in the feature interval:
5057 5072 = 0.53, 2.29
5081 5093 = 1.65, 2.03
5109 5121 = -0.19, 2.37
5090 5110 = 1.03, 2.22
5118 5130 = 0.32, 2.26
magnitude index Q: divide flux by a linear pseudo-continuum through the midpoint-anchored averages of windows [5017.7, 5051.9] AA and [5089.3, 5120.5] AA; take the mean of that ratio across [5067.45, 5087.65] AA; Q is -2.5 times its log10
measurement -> 0.114 mag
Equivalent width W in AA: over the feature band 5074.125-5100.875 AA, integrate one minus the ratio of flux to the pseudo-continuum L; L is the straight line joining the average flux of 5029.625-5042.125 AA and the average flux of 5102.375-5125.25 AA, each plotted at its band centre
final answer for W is 3.2 AA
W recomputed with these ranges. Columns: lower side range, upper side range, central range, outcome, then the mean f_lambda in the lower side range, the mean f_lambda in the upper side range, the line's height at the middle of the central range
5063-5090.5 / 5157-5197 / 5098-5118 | -1.5 AA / 2.16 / 2.28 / 2.2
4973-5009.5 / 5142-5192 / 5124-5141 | 0.4 AA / 2.41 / 2.28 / 2.3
